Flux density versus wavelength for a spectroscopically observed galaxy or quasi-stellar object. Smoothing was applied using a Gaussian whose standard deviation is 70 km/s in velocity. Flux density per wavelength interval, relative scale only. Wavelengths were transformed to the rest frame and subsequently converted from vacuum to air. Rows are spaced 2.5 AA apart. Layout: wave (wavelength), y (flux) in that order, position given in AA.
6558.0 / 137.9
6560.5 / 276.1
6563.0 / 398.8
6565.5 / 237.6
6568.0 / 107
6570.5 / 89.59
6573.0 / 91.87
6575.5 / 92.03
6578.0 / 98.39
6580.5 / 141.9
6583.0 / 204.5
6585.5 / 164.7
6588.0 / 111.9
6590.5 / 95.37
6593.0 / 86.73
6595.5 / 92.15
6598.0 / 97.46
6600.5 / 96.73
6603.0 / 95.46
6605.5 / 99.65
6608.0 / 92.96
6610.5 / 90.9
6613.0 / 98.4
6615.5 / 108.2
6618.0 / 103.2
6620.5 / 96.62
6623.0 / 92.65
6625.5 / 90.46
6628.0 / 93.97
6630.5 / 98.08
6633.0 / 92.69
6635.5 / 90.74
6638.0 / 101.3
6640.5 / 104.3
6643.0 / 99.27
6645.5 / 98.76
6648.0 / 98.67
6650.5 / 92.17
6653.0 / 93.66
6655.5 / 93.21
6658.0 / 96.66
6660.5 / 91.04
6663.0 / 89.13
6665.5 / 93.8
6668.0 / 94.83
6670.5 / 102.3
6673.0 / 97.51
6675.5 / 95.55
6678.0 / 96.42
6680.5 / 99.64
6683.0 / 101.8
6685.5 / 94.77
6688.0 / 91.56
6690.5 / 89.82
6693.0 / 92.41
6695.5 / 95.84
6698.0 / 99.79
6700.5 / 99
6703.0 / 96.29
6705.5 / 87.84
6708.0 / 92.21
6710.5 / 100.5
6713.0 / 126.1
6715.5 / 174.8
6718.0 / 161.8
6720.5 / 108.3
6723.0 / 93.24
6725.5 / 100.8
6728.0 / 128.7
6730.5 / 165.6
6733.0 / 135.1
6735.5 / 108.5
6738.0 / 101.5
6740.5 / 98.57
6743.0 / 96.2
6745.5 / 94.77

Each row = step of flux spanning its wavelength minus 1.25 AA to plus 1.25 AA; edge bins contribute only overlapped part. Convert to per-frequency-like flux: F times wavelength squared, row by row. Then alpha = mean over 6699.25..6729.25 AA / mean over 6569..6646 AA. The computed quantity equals 1.1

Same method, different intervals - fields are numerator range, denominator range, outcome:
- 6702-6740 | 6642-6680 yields 1.26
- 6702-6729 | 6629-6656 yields 1.22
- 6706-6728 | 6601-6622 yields 1.25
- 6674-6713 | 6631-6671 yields 1.02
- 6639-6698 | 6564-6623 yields 0.86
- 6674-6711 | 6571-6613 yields 0.90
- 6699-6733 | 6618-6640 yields 1.28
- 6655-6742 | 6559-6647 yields 0.90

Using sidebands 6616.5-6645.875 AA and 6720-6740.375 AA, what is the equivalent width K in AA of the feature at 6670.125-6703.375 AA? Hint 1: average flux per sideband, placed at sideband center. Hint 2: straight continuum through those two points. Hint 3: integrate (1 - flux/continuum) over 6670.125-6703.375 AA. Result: 3.6 AA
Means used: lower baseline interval 96.9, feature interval 96.5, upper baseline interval 117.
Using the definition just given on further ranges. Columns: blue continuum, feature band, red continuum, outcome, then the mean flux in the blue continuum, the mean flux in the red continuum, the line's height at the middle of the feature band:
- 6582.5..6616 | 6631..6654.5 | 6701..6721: 3.1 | 108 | 118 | 112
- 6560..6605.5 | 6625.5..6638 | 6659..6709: 2.5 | 140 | 95.1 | 118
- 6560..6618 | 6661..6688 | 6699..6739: 5.7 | 131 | 118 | 122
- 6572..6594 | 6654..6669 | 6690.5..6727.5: 2.7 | 122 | 109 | 114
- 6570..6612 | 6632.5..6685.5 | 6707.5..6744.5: 8.3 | 109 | 120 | 114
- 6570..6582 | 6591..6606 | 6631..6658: 1.2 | 106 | 96.5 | 103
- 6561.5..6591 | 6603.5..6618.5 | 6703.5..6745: 4.9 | 155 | 117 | 146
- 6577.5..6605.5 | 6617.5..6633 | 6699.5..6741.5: 2.8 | 117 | 117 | 117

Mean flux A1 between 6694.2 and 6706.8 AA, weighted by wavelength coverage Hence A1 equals 95.7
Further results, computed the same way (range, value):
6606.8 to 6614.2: 94.1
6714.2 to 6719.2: 168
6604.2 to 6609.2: 96.3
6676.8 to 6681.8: 98.1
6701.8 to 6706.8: 92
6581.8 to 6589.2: 160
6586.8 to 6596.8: 96.5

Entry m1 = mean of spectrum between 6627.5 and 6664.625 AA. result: 95.6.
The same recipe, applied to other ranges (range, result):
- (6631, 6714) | 96.6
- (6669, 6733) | 108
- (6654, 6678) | 95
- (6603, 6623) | 98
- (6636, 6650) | 99.5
